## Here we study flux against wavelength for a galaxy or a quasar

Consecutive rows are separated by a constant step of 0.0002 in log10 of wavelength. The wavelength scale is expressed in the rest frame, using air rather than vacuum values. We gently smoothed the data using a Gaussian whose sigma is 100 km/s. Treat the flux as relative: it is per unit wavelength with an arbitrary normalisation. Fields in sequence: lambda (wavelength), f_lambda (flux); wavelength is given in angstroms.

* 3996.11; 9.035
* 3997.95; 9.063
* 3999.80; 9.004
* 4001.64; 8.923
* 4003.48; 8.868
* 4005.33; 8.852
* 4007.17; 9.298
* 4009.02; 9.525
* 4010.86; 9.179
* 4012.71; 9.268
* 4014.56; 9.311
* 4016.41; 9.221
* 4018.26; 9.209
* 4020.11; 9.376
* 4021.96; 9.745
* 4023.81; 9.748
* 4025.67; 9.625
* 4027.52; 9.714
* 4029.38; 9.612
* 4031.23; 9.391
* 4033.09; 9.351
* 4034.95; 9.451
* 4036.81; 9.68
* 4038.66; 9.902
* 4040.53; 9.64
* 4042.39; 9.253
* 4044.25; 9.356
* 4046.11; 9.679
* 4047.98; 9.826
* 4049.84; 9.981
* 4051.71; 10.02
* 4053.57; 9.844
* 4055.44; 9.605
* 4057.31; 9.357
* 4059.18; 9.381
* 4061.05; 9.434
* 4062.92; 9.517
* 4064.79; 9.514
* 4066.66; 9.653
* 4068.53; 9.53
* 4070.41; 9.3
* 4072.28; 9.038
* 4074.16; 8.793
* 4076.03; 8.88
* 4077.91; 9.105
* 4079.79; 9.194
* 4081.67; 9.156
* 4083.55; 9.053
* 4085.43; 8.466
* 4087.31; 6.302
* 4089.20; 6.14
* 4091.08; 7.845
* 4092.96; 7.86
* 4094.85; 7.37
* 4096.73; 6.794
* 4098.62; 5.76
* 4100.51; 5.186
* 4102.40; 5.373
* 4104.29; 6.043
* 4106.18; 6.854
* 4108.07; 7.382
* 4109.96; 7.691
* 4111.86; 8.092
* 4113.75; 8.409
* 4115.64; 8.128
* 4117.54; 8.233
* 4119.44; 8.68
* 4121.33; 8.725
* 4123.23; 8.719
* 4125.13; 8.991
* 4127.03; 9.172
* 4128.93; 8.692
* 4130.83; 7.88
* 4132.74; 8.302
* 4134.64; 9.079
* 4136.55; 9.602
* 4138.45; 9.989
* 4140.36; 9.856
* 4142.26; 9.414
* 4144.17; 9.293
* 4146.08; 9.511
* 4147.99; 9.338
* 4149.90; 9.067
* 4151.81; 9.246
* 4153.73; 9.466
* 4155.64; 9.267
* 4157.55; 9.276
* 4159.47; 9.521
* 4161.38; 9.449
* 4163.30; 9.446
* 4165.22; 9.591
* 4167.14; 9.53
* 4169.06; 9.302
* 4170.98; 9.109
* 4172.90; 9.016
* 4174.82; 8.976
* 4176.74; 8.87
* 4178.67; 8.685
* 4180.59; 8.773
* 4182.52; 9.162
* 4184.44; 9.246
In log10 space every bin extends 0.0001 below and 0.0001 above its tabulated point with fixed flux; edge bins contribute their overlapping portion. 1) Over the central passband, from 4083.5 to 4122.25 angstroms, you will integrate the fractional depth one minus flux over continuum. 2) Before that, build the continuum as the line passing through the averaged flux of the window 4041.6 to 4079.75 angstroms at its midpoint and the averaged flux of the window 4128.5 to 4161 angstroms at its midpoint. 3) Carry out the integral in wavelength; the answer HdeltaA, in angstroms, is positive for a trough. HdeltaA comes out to 8.4 angstroms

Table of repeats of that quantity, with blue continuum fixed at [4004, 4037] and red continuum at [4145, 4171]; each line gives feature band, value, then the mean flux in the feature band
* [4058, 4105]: 6.4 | 8.12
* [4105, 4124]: 2.7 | 8.06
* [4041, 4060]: -0.5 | 9.63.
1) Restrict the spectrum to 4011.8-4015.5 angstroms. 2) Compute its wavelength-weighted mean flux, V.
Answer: 9.28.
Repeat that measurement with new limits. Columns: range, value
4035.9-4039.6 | 9.79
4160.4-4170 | 9.46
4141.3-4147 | 9.41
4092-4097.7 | 7.34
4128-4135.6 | 8.48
